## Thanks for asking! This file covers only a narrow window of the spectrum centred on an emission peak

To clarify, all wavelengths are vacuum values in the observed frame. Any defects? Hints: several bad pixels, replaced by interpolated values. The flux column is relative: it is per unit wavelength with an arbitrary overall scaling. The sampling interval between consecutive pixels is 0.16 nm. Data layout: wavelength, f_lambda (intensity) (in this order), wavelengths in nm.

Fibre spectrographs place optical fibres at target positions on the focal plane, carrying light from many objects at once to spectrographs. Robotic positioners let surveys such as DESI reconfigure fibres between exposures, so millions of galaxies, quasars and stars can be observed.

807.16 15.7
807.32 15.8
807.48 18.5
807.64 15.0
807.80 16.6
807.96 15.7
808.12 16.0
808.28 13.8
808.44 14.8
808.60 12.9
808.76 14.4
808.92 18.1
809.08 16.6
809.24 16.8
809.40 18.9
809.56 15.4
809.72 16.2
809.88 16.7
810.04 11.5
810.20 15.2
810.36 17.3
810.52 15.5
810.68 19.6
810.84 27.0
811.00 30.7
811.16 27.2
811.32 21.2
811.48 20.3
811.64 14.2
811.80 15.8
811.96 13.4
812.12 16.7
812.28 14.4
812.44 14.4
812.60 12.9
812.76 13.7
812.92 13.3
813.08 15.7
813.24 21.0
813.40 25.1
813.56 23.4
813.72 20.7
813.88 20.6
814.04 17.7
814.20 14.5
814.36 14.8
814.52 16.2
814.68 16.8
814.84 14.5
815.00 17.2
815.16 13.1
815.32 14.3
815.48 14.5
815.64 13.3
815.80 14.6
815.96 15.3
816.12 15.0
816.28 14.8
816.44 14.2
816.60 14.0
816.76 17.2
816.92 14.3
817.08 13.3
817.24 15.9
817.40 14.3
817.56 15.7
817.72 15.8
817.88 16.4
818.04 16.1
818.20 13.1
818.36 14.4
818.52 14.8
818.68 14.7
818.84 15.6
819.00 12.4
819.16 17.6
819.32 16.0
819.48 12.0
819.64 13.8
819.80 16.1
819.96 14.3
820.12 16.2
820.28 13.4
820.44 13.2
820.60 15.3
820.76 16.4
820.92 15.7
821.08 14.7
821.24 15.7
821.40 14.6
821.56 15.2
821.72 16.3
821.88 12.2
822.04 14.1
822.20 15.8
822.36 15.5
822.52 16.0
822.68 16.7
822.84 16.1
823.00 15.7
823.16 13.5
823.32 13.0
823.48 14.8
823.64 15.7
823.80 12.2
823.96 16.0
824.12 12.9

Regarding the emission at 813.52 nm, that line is [N II] 6583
